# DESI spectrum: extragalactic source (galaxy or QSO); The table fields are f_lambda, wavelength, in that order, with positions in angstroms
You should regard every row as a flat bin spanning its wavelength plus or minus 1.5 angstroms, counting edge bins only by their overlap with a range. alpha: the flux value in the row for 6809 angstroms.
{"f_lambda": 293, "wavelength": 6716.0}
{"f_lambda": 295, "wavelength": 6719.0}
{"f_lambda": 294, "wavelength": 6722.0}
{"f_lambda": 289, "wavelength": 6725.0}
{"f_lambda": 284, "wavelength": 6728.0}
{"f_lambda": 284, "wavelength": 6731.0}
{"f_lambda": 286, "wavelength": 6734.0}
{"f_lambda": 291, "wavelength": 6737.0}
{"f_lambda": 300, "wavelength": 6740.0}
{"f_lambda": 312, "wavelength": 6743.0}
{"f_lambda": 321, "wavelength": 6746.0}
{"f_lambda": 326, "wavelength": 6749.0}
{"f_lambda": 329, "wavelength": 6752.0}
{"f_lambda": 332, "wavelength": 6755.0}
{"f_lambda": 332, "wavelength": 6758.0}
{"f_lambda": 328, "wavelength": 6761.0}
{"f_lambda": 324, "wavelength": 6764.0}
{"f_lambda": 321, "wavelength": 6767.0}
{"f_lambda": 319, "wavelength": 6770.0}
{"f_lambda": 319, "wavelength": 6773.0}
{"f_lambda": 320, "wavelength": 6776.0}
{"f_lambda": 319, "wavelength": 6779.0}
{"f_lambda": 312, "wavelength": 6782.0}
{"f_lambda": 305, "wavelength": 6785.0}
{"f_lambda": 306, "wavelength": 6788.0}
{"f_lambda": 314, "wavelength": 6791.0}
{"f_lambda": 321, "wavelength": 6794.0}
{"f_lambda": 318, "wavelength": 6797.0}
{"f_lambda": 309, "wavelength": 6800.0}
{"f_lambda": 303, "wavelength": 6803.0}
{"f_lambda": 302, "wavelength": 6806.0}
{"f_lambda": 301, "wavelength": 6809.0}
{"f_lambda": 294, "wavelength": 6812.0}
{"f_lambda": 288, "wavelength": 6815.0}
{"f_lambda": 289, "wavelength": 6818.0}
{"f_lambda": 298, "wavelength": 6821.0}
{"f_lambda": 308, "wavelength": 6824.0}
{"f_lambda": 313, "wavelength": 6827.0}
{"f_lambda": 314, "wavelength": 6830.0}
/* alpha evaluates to 301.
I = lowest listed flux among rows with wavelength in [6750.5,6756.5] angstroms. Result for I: 329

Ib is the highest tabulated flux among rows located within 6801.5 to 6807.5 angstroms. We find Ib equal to 303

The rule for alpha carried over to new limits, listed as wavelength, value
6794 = 321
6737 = 291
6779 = 319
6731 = 284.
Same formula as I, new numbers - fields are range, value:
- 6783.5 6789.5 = 305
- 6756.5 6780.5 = 319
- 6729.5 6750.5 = 284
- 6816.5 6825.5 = 289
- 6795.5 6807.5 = 302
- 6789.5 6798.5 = 314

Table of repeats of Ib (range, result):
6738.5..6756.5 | 332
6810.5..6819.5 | 294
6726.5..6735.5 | 286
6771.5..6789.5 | 320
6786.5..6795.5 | 321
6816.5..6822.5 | 298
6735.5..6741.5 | 300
